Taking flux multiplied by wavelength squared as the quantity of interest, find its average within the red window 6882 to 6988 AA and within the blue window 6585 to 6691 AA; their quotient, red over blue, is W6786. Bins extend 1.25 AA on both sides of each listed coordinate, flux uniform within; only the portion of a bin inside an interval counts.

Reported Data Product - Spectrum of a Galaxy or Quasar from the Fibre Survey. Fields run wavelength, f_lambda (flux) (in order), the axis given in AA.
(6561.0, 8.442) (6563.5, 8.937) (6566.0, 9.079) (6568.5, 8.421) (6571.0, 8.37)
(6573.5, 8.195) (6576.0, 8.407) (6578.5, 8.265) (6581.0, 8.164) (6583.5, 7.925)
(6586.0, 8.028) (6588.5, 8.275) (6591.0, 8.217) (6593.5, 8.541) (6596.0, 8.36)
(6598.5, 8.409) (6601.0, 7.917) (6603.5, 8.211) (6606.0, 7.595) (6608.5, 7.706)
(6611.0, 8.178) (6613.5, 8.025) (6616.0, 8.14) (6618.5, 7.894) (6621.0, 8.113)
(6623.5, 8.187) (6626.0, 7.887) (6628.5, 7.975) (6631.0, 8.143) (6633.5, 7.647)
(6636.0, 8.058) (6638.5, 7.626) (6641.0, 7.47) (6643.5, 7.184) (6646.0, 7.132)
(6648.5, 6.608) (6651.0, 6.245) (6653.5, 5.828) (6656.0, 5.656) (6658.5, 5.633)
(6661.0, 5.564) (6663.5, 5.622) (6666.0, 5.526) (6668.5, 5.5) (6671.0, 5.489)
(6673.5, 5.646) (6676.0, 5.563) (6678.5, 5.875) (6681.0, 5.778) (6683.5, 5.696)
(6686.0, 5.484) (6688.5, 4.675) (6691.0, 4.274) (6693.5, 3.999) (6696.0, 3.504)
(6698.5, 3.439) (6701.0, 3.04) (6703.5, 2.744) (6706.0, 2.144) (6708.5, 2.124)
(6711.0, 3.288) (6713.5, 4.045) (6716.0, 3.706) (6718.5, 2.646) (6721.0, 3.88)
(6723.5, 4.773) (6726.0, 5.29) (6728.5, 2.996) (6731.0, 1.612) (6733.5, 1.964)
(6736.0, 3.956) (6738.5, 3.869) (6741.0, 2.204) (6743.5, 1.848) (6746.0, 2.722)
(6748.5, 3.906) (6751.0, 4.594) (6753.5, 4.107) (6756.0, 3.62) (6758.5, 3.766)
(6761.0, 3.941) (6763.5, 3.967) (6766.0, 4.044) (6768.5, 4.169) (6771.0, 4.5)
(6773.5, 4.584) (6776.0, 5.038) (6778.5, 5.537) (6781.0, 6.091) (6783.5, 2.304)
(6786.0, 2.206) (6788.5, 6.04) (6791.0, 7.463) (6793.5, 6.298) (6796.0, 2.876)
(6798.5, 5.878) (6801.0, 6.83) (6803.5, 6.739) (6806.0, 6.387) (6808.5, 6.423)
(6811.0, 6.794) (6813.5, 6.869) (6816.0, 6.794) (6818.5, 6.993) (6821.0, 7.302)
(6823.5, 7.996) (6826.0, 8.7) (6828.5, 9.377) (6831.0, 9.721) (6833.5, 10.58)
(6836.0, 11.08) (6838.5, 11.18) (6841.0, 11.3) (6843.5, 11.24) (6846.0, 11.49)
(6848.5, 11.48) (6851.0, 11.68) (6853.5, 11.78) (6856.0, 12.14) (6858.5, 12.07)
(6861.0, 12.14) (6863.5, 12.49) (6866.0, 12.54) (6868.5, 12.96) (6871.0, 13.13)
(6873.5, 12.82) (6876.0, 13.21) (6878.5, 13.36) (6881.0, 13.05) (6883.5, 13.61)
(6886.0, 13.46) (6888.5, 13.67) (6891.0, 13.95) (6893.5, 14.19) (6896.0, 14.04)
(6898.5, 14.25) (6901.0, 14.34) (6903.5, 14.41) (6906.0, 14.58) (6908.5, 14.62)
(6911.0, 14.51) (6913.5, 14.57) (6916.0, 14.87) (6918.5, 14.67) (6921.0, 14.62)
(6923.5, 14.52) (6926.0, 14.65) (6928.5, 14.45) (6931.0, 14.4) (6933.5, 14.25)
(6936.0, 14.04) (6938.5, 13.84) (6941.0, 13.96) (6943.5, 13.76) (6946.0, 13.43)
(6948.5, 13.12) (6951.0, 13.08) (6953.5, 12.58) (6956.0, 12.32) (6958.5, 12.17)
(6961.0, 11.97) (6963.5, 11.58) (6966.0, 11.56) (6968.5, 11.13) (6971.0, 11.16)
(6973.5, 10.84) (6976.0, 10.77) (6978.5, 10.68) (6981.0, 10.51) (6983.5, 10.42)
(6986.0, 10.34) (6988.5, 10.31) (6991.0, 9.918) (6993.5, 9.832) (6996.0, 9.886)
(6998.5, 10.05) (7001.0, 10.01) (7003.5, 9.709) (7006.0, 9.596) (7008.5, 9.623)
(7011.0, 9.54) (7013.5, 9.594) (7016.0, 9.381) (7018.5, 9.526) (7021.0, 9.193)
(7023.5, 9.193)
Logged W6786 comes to 2.06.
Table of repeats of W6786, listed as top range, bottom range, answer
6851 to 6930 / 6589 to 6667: 1.99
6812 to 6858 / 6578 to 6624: 1.31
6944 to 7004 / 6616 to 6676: 1.81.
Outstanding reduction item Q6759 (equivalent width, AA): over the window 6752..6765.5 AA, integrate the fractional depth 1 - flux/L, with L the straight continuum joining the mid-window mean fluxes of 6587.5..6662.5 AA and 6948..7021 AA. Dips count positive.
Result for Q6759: 7.4 AA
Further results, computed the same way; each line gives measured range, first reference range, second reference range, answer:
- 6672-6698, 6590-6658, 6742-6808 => 5.8 AA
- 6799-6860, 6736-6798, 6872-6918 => -1.3 AA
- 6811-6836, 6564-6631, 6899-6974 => 7.3 AA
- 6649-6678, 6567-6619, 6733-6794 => 3.6 AA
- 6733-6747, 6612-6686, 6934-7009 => 9.1 AA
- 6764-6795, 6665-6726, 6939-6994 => 8.4 AA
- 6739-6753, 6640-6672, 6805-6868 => 8.5 AA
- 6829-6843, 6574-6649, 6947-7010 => -1.4 AA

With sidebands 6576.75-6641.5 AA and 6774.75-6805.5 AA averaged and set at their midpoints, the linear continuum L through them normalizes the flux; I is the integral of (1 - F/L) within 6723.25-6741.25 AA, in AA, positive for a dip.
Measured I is 8.4 AA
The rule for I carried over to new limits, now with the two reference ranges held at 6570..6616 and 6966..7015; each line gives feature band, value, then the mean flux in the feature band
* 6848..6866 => -4.7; 12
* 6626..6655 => 3.9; 7.28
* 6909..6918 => -4.4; 14.6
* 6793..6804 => 4.3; 5.62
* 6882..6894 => -5.0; 13.7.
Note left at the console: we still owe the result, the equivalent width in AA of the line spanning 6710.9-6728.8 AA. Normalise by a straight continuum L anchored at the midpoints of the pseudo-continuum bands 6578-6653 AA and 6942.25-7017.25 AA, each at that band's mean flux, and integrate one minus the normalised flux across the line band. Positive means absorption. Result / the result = 9.90 AA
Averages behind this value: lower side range 7.85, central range 3.91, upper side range 11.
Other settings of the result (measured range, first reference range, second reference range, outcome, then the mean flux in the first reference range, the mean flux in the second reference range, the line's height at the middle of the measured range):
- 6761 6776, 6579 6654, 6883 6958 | 9.1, 7.81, 14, 10.9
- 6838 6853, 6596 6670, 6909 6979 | -0.2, 7.24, 13.2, 11.3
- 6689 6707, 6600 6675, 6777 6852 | 9.6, 7.07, 7.7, 7.29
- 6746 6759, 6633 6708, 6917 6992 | 6.2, 5.43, 12.5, 7.48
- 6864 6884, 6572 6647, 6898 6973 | -0.9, 8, 13.5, 12.5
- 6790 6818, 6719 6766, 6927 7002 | -2.3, 3.5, 11.9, 5.83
